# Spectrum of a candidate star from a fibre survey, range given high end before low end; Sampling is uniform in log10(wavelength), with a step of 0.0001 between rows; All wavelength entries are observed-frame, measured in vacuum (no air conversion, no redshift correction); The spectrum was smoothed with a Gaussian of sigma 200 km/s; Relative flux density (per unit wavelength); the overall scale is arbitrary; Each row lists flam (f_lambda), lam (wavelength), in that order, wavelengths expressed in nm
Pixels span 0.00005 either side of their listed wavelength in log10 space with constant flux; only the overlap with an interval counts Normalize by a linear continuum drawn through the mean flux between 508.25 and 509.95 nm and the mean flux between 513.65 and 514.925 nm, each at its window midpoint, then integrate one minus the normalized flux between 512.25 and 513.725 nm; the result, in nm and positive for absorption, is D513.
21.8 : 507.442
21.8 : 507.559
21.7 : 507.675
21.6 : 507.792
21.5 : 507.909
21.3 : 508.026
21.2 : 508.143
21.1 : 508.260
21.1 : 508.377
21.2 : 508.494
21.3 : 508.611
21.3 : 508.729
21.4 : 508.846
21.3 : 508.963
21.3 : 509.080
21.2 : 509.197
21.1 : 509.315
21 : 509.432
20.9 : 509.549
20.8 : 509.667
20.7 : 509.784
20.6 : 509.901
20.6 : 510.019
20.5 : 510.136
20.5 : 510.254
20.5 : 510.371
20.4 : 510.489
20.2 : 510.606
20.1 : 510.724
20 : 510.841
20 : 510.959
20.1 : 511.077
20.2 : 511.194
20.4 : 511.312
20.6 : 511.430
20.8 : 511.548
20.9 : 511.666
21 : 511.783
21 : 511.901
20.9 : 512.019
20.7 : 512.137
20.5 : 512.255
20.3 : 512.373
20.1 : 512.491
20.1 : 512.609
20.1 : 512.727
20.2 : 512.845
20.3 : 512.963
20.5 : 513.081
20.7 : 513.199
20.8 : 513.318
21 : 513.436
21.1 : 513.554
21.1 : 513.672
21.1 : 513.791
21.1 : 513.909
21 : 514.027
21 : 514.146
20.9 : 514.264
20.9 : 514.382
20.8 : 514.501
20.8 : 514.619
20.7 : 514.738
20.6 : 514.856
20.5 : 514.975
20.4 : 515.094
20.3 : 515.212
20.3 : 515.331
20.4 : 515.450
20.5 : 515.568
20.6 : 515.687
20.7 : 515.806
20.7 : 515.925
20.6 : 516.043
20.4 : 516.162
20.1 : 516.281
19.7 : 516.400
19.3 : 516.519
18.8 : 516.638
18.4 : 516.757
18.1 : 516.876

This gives 0.03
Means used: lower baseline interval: 21.1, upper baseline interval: 20.9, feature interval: 20.5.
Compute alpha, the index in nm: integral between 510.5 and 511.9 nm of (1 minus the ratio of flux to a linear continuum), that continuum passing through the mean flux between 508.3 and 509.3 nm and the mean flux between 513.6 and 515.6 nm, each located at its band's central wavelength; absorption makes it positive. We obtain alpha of 0.04 nm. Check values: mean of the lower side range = 21.2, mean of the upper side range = 20.7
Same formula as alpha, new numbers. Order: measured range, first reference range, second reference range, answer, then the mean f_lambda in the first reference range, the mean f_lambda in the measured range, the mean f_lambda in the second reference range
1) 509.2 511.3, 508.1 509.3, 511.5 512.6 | 0.05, 21.2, 20.5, 20.7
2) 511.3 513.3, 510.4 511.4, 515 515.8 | -0.03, 20.2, 20.5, 20.4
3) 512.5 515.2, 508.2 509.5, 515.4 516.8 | -0.04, 21.2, 20.7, 20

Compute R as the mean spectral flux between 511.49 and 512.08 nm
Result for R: 20.9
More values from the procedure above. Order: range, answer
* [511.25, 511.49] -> 20.4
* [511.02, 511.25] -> 20.2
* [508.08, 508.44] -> 21.1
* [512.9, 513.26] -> 20.5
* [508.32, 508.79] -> 21.2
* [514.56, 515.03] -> 20.6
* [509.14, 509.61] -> 21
